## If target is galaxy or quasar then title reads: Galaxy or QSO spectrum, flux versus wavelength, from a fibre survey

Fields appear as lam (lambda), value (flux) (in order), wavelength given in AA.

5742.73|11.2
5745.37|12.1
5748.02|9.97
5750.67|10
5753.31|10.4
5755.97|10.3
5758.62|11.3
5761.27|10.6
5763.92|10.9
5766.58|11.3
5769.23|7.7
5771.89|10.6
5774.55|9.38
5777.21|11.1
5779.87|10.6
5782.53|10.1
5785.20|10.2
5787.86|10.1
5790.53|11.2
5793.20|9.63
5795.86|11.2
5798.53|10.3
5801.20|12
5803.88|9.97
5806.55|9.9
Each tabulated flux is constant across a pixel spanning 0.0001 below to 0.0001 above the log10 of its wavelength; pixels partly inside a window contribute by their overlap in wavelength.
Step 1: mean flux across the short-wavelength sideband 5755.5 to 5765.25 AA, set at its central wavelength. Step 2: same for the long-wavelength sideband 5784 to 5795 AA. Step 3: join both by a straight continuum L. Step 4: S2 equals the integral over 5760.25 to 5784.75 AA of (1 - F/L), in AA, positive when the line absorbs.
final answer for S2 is 0.85 AA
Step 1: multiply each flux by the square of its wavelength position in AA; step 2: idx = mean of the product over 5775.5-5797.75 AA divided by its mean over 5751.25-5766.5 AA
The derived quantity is 1.0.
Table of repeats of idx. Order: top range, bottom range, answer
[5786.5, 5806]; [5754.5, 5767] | 0.99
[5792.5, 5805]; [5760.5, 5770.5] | 1.07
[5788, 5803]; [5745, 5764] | 1.03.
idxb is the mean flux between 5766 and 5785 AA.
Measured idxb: 10.1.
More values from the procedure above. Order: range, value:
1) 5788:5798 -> 10.6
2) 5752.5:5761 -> 10.7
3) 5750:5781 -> 10.4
